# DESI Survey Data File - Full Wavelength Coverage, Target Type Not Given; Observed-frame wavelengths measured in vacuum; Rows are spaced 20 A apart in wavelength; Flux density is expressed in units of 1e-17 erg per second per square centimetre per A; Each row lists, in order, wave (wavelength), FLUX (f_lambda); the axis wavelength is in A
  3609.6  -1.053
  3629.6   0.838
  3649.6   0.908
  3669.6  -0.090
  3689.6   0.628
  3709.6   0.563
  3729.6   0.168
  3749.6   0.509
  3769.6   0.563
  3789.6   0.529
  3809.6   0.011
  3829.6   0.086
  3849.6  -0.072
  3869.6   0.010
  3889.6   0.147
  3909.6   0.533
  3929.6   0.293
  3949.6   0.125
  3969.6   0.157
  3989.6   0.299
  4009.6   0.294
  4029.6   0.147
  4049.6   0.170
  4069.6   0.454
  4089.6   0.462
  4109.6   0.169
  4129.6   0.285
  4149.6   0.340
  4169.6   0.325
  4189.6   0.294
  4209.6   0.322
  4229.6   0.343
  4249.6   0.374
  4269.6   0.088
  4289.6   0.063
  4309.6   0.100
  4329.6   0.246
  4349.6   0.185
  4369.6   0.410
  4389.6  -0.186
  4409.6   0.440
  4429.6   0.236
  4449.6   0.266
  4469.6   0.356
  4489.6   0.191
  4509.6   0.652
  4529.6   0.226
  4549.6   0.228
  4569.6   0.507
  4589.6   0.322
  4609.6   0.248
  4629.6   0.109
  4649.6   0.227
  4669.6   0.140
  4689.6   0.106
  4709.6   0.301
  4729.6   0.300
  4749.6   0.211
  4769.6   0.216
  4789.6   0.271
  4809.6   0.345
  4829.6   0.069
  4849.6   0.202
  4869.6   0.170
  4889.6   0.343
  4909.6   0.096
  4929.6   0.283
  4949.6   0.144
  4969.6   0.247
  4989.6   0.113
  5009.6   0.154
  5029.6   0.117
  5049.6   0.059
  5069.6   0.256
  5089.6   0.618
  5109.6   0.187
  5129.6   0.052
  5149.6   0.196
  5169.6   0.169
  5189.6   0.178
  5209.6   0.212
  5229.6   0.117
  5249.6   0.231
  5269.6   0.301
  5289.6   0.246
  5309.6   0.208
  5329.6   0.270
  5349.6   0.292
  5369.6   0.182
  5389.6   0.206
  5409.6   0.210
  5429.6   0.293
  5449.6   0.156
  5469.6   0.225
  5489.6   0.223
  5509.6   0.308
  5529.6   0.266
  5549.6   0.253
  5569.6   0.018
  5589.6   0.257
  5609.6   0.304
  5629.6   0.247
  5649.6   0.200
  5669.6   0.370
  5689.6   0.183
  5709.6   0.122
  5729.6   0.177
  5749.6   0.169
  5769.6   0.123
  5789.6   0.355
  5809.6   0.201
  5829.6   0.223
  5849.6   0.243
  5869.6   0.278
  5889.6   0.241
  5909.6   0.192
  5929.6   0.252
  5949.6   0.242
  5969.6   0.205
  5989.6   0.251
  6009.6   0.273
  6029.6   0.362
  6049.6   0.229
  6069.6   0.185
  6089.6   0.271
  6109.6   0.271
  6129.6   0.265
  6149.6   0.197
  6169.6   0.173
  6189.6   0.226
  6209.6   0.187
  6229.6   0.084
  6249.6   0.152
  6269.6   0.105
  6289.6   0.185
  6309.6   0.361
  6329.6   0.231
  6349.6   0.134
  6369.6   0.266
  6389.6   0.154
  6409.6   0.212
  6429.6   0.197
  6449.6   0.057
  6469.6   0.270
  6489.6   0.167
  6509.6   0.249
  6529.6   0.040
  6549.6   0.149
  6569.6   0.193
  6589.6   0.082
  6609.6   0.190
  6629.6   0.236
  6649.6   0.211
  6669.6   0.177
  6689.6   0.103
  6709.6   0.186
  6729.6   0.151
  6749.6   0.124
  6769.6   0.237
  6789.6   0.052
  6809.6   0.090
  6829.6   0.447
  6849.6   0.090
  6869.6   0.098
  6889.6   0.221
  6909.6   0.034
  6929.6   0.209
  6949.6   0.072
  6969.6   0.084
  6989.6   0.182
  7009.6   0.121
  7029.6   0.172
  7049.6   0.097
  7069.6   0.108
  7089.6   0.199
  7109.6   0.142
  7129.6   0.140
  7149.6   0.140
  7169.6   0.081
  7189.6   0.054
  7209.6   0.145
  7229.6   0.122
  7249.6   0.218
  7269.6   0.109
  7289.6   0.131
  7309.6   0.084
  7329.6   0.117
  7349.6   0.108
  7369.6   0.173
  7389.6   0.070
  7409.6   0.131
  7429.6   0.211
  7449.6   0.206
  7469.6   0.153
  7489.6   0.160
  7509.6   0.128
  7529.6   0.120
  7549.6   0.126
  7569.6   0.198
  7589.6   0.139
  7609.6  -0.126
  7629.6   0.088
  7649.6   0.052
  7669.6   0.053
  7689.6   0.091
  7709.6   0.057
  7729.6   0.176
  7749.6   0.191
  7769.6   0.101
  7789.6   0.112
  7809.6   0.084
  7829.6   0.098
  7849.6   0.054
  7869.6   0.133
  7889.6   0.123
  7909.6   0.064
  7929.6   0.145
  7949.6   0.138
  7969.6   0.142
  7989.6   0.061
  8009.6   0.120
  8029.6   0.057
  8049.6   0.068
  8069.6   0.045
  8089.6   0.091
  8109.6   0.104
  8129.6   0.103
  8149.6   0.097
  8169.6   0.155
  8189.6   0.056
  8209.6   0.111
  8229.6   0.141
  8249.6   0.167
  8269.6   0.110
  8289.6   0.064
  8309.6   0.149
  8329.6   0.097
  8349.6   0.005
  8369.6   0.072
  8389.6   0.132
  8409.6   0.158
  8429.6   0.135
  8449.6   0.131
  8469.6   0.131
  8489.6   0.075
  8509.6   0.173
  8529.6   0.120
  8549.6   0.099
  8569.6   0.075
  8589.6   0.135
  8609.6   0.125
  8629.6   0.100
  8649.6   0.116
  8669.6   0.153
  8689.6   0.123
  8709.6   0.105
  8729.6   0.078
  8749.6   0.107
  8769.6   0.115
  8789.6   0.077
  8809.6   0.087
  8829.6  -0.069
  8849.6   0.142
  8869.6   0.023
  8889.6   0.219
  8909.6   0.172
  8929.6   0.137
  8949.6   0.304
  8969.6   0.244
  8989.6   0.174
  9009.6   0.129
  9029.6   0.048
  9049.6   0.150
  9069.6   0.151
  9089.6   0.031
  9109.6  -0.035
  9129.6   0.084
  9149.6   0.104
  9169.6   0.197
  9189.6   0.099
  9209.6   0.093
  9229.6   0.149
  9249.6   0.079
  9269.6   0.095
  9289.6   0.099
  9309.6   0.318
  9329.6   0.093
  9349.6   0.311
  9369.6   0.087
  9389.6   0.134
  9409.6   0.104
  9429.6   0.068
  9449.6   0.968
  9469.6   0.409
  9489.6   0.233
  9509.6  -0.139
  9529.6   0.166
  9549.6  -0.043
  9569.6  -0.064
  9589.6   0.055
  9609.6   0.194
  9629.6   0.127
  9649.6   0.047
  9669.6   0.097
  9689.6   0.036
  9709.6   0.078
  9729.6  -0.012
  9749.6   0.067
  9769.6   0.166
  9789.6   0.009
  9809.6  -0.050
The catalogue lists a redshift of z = 0.365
